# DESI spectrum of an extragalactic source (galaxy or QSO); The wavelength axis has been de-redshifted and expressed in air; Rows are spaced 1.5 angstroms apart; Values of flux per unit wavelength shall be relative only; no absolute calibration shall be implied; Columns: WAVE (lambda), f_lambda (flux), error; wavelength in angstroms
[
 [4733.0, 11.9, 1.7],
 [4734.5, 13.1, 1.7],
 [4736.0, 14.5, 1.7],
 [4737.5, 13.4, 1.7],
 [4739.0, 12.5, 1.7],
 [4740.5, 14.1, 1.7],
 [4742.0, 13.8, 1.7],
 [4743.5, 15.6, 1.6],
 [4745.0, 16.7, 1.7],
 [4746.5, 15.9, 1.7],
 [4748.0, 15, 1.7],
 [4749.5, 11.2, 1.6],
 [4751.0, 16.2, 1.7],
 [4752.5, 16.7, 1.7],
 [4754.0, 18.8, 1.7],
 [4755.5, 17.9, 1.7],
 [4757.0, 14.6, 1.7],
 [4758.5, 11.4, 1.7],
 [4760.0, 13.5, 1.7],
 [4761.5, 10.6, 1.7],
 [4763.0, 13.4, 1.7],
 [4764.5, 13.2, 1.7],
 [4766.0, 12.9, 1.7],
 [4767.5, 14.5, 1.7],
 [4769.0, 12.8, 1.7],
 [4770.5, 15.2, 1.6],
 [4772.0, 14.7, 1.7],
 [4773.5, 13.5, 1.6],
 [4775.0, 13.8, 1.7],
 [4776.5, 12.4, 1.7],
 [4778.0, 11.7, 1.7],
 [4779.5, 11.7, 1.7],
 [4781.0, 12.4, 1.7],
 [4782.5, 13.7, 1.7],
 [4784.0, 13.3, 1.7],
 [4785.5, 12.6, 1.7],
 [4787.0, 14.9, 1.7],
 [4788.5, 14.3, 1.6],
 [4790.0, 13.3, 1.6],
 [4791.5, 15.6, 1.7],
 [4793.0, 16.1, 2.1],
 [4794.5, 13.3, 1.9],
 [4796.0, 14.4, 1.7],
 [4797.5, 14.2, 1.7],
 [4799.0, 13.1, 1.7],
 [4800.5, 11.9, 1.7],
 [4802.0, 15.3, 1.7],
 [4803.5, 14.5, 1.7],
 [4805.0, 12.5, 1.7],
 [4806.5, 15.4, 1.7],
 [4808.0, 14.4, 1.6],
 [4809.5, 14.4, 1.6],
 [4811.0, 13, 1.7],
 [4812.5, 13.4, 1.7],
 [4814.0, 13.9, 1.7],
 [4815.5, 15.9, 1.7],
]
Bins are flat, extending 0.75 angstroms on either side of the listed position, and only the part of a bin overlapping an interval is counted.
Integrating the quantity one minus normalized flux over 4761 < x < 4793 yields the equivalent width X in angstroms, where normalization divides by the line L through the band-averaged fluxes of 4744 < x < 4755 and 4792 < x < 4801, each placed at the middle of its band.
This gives 2.7 angstroms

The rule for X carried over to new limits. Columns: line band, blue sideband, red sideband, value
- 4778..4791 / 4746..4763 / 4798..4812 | 0.85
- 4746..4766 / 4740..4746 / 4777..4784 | -0.27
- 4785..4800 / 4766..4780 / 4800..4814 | -0.54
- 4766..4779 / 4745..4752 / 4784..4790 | 0.64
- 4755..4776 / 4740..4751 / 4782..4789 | 0.87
